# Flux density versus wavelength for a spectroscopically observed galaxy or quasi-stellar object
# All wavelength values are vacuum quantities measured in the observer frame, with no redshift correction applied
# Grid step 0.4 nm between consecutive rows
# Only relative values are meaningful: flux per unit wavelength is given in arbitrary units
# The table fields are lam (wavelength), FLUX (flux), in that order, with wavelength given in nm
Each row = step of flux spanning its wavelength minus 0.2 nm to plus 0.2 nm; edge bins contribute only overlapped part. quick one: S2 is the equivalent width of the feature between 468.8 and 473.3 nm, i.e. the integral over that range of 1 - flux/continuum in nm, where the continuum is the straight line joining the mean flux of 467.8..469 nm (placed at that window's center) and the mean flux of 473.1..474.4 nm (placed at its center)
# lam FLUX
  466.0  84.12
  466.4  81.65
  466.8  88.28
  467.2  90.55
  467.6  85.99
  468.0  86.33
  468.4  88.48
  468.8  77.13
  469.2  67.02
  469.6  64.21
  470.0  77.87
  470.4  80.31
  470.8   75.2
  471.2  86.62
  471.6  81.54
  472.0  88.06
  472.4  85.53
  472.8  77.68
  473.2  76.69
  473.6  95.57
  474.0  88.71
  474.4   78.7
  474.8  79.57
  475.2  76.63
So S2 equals 0.37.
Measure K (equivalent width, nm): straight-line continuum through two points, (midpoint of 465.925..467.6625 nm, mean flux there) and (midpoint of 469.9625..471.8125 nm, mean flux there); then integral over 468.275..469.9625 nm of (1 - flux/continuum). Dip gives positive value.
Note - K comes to 0.186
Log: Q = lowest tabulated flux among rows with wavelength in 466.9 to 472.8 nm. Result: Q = 64.21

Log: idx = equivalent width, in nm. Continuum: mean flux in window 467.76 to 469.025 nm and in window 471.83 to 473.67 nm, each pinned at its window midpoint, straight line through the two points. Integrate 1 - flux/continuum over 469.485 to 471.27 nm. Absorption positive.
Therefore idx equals 0.15 nm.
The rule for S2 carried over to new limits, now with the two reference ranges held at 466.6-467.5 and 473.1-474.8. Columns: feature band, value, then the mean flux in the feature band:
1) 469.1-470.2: 0.22 nm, 69.9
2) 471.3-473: 0.05 nm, 83.4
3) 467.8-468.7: 0.02 nm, 86.3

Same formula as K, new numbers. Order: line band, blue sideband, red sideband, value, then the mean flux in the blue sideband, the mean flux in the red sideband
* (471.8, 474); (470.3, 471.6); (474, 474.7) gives -0.10 nm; 80.9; 81.7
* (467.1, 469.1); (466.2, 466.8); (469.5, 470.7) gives -0.11 nm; 83.9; 75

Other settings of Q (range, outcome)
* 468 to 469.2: 67.02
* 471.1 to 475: 76.69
